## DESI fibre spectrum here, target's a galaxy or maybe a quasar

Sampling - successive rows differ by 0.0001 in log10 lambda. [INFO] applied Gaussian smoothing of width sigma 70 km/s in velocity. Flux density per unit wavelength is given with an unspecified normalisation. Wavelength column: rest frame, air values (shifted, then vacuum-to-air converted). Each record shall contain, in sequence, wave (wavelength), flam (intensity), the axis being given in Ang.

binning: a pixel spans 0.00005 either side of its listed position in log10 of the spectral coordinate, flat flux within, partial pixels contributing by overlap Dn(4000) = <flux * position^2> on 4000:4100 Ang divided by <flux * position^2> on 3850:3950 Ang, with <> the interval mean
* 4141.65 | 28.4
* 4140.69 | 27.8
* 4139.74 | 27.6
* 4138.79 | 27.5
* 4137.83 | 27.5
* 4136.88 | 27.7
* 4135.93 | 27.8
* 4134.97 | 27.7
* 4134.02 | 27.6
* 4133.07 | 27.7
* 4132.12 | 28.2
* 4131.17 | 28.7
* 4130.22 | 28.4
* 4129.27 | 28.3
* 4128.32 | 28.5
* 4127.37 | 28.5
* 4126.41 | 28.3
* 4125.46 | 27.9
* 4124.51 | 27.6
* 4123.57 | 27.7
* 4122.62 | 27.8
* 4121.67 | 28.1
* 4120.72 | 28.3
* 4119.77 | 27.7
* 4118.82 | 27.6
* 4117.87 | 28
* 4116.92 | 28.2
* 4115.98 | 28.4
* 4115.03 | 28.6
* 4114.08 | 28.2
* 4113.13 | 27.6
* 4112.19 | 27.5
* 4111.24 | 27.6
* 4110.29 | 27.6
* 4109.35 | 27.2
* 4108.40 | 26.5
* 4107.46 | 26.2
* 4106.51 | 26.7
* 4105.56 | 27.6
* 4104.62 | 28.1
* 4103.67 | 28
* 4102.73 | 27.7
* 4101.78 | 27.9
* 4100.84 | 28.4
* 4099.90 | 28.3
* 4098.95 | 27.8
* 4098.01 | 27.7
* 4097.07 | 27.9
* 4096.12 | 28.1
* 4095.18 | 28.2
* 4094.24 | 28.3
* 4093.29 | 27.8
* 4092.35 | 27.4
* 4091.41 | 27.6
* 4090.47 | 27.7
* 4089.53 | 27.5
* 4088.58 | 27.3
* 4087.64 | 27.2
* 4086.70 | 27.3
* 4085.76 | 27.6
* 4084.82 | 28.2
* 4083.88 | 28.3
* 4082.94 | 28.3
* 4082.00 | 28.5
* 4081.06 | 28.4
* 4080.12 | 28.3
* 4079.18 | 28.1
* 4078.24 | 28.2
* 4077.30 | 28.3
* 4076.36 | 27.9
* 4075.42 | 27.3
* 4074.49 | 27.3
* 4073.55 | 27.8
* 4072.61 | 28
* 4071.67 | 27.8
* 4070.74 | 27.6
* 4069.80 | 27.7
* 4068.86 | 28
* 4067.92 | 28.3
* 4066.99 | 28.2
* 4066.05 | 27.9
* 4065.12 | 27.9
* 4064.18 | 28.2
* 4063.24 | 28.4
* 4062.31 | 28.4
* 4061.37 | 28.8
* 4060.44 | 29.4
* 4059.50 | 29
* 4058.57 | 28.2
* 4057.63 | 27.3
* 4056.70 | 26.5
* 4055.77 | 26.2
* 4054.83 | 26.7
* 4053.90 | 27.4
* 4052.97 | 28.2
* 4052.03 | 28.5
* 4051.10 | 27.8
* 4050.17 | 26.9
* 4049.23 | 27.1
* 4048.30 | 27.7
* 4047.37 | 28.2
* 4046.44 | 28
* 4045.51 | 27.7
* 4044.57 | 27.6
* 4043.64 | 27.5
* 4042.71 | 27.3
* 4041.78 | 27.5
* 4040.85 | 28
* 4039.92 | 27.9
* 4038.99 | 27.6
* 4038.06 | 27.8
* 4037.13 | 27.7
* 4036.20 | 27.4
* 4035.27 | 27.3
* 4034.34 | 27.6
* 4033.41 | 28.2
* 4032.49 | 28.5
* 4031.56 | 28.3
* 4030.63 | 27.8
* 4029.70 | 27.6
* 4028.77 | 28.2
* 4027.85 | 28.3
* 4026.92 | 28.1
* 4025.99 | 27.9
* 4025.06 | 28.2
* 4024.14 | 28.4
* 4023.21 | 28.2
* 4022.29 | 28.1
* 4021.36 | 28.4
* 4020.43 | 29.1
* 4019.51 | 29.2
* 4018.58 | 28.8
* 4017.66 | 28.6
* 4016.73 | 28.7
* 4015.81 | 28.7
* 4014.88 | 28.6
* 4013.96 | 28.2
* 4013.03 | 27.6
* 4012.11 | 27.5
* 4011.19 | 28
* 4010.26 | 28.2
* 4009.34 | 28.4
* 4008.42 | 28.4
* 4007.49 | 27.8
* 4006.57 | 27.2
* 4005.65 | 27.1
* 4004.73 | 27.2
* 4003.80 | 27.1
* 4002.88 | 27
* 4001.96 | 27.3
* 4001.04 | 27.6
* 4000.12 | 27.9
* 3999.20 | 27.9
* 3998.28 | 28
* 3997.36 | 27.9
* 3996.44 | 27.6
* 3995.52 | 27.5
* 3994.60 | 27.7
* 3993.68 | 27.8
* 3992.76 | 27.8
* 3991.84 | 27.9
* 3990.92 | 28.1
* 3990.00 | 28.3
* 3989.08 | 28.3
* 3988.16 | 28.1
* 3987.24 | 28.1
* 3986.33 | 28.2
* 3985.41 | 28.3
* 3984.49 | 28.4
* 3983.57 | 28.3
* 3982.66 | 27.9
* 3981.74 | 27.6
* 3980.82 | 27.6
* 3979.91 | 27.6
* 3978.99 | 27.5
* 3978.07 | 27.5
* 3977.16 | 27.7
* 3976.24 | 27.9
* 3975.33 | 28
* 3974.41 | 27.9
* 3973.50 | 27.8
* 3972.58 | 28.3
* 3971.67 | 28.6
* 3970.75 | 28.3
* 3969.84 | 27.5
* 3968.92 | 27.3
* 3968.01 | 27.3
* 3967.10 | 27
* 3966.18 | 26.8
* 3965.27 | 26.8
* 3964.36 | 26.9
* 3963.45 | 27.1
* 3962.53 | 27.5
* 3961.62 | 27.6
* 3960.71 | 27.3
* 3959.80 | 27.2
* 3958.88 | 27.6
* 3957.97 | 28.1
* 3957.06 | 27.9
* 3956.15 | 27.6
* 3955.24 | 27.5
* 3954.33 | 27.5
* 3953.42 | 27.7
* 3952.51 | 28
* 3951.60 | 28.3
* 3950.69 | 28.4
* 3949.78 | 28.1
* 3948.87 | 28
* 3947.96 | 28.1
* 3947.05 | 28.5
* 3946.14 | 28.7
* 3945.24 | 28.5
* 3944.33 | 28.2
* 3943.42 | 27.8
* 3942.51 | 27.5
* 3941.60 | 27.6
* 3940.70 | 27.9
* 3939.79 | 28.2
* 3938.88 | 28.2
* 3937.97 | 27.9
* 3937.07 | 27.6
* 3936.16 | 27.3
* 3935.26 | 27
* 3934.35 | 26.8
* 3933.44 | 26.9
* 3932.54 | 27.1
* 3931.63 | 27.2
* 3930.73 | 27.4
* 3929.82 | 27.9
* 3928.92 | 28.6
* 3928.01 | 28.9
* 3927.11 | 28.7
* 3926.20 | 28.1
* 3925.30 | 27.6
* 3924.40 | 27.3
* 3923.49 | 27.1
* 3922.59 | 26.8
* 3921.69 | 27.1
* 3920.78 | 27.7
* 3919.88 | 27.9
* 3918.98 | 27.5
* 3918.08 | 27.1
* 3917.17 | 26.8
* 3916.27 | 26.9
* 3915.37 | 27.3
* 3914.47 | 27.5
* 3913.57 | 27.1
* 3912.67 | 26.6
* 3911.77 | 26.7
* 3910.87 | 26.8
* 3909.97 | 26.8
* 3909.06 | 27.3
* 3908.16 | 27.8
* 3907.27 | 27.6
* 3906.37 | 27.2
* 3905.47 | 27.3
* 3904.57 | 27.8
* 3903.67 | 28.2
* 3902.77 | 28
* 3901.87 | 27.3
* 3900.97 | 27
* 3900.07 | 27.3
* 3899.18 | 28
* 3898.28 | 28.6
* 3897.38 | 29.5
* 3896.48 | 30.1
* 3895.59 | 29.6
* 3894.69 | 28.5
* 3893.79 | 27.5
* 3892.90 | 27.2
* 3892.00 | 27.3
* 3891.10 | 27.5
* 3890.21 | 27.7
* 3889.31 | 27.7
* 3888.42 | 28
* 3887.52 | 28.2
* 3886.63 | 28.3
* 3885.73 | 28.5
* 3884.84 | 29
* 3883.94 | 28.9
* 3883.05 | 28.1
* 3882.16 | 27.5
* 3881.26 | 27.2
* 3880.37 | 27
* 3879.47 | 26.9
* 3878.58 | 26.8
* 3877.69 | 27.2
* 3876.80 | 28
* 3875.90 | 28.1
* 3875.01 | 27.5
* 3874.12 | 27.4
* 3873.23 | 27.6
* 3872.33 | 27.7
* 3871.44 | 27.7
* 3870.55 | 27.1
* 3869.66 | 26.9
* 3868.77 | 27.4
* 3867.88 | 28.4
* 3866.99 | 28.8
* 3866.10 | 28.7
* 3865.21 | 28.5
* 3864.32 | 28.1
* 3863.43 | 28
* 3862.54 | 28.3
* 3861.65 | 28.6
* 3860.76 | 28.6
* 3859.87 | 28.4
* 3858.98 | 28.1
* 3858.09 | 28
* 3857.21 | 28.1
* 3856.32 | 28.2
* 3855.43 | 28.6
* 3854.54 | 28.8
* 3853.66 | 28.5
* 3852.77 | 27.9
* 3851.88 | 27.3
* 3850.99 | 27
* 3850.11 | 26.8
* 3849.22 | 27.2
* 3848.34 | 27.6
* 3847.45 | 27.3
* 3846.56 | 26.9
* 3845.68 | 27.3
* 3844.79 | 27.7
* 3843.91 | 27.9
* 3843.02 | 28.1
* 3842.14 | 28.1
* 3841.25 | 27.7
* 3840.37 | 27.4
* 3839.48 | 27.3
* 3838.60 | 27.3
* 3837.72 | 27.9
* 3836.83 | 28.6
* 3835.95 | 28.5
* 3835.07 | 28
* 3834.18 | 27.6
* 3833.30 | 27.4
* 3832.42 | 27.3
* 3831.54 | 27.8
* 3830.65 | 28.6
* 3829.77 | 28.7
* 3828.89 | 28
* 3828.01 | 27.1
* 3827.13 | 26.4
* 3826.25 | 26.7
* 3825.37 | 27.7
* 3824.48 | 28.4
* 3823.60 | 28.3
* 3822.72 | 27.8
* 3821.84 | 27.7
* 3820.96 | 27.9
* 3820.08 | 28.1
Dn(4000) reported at 1.1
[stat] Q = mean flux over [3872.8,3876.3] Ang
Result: 27.7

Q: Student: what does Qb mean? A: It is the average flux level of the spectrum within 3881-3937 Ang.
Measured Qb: 27.7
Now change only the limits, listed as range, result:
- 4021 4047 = 27.9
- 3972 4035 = 28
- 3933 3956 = 27.8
